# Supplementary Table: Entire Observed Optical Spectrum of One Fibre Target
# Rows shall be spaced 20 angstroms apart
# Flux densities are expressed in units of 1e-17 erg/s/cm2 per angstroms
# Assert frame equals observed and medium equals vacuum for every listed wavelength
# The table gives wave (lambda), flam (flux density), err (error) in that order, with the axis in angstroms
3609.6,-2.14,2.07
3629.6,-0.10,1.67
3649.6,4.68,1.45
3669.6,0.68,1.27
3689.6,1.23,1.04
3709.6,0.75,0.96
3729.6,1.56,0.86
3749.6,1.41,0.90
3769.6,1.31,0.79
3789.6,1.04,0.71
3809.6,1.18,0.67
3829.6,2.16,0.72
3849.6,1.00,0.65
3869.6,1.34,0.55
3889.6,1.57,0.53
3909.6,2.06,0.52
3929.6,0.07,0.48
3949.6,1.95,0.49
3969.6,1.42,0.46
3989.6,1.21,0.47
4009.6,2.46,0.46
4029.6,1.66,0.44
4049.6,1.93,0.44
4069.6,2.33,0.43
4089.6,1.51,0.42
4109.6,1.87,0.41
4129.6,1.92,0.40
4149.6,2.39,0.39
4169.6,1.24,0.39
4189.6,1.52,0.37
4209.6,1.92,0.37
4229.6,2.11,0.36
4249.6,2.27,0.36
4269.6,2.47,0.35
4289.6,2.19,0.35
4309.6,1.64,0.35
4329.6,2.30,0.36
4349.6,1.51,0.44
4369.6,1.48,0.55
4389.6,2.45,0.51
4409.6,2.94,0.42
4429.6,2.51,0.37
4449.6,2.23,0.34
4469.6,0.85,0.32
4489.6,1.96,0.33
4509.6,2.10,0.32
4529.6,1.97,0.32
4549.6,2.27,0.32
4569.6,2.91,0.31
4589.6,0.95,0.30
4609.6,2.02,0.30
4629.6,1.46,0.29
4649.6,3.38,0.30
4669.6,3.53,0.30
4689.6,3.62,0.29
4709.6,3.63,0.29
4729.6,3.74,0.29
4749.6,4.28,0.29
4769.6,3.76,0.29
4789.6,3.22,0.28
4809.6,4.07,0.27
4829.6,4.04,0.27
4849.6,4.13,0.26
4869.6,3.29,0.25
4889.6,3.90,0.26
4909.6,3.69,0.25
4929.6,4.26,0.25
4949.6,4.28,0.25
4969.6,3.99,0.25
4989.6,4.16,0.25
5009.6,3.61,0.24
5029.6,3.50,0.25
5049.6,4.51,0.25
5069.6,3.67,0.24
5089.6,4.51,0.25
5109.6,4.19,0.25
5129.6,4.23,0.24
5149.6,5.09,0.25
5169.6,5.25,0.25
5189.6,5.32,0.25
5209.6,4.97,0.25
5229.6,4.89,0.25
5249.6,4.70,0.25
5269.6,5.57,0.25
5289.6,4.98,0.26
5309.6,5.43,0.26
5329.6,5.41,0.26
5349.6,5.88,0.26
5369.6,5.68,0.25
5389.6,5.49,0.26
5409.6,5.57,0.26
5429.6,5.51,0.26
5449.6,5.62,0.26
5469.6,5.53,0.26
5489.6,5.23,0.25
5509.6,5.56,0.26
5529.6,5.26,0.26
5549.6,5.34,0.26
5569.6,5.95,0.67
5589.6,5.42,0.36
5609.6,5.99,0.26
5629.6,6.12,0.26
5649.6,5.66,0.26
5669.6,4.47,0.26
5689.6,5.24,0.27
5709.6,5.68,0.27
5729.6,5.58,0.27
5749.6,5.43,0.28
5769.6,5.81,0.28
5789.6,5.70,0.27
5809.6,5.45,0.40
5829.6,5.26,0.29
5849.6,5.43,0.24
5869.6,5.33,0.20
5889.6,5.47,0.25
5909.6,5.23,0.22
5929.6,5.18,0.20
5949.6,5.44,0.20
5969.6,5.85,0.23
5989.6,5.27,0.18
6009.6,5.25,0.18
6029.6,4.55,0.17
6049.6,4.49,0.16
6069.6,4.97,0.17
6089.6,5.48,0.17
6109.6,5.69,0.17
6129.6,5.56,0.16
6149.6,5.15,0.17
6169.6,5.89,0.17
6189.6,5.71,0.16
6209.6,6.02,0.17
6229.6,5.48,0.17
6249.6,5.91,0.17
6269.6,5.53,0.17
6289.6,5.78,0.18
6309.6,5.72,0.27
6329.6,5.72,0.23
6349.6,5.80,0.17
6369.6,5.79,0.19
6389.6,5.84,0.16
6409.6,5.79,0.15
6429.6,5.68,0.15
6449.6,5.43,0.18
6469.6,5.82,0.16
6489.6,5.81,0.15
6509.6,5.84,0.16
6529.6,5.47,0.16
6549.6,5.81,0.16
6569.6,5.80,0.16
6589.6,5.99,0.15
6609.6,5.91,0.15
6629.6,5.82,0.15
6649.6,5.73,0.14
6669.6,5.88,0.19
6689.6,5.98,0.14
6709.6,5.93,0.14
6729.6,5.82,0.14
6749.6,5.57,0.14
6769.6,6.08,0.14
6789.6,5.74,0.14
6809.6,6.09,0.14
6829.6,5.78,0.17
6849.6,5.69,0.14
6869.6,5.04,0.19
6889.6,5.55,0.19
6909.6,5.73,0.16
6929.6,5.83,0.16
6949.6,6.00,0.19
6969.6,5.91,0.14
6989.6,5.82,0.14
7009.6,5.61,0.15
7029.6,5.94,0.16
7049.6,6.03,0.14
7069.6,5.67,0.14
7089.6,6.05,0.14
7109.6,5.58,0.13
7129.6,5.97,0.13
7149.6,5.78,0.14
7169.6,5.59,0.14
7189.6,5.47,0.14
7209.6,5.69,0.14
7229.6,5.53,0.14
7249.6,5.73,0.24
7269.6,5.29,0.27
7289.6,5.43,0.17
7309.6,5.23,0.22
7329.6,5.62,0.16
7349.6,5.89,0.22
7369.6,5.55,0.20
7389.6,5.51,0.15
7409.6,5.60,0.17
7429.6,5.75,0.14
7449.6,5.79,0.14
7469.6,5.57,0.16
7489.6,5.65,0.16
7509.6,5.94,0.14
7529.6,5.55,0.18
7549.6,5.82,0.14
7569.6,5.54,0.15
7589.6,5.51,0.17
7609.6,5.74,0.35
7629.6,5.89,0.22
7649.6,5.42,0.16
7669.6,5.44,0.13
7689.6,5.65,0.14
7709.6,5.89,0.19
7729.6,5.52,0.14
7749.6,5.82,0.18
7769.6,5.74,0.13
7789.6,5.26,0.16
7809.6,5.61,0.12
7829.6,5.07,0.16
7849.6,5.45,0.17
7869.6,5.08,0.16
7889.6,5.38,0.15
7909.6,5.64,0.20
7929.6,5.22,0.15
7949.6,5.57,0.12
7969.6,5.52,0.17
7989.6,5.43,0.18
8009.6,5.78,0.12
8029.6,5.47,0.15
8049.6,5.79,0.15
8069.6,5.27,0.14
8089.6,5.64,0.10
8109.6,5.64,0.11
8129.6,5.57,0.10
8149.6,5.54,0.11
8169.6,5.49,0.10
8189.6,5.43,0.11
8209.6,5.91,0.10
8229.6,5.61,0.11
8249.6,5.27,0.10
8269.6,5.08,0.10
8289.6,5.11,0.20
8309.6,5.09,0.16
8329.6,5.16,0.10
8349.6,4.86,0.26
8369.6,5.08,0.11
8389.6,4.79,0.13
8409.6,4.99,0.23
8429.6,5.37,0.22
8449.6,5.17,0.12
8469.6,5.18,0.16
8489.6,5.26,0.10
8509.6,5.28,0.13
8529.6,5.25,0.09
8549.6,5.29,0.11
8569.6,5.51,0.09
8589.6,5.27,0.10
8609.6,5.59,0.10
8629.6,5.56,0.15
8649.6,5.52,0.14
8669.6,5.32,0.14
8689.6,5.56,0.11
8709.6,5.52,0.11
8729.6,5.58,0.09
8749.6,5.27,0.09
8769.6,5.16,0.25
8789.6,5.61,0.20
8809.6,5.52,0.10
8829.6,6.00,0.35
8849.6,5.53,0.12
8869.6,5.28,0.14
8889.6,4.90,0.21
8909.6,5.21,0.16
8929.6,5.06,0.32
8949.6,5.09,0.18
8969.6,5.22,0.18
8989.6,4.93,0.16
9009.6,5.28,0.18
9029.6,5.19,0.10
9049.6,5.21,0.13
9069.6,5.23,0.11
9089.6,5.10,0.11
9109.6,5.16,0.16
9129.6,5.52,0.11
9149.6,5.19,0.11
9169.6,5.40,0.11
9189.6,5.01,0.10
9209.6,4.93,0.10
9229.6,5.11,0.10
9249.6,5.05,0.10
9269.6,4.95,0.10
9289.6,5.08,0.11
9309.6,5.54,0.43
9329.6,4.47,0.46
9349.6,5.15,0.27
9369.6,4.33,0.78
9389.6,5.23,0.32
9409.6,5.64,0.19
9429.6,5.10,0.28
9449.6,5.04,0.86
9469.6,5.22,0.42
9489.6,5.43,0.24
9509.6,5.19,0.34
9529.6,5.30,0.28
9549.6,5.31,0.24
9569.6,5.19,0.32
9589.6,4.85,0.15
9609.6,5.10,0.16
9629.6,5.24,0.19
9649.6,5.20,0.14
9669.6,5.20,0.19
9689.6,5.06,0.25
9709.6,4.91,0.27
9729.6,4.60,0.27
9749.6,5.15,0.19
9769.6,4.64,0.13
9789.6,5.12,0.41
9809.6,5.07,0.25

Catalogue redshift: 0.17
